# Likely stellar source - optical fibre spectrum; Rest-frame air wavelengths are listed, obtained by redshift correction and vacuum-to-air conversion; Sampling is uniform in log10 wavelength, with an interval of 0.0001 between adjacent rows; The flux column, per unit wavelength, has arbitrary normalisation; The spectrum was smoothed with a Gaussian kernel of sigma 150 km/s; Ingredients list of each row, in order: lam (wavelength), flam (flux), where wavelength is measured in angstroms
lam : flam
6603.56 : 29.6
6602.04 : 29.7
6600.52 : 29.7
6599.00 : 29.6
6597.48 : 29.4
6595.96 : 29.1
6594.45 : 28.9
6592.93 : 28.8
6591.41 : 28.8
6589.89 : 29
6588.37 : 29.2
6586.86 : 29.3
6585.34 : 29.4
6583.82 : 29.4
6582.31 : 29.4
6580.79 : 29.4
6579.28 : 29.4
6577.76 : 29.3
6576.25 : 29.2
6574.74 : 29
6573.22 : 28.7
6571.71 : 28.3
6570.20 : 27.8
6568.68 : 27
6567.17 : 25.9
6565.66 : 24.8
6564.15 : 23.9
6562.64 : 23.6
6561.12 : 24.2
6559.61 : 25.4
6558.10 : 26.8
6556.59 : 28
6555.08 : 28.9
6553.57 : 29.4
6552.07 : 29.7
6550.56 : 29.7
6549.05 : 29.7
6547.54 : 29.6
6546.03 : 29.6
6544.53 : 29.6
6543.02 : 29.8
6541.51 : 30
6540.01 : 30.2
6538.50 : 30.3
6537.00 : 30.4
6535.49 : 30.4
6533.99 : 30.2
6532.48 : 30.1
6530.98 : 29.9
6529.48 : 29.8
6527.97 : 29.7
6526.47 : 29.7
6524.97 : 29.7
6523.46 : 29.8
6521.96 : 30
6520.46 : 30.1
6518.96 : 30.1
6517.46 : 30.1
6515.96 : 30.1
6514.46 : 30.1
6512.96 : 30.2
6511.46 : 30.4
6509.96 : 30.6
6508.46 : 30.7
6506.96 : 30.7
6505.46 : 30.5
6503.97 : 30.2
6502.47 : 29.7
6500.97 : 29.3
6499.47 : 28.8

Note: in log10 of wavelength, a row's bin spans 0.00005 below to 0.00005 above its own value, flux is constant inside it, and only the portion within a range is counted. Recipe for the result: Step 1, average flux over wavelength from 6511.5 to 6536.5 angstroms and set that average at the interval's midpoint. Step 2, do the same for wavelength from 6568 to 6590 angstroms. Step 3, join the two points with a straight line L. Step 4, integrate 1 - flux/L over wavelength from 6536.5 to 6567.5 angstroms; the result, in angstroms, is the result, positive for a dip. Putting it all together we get 1.5 angstroms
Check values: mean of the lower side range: 30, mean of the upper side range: 28.9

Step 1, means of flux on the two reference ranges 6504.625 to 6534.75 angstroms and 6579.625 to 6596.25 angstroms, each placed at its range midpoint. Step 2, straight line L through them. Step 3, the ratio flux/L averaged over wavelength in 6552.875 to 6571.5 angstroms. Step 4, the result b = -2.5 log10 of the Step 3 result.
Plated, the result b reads 0.12 mag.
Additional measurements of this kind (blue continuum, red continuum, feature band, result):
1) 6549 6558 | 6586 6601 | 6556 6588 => 0.06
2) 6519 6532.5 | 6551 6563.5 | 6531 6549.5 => -0.05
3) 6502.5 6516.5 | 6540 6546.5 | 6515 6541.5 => 0.00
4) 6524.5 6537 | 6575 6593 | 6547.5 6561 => 0.05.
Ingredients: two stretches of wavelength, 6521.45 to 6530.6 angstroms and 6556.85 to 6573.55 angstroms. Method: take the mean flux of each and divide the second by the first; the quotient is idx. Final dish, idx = 0.9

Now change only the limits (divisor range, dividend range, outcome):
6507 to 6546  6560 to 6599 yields 0.93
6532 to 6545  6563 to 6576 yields 0.89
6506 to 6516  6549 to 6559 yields 0.95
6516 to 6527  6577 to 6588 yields 0.98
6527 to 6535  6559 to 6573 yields 0.86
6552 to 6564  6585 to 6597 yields 1.09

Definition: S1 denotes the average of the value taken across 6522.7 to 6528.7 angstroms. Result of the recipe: 29.7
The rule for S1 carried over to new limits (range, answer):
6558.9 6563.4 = 24.4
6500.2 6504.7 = 29.7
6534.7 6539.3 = 30.4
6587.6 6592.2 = 29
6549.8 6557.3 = 29.2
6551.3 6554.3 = 29.6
